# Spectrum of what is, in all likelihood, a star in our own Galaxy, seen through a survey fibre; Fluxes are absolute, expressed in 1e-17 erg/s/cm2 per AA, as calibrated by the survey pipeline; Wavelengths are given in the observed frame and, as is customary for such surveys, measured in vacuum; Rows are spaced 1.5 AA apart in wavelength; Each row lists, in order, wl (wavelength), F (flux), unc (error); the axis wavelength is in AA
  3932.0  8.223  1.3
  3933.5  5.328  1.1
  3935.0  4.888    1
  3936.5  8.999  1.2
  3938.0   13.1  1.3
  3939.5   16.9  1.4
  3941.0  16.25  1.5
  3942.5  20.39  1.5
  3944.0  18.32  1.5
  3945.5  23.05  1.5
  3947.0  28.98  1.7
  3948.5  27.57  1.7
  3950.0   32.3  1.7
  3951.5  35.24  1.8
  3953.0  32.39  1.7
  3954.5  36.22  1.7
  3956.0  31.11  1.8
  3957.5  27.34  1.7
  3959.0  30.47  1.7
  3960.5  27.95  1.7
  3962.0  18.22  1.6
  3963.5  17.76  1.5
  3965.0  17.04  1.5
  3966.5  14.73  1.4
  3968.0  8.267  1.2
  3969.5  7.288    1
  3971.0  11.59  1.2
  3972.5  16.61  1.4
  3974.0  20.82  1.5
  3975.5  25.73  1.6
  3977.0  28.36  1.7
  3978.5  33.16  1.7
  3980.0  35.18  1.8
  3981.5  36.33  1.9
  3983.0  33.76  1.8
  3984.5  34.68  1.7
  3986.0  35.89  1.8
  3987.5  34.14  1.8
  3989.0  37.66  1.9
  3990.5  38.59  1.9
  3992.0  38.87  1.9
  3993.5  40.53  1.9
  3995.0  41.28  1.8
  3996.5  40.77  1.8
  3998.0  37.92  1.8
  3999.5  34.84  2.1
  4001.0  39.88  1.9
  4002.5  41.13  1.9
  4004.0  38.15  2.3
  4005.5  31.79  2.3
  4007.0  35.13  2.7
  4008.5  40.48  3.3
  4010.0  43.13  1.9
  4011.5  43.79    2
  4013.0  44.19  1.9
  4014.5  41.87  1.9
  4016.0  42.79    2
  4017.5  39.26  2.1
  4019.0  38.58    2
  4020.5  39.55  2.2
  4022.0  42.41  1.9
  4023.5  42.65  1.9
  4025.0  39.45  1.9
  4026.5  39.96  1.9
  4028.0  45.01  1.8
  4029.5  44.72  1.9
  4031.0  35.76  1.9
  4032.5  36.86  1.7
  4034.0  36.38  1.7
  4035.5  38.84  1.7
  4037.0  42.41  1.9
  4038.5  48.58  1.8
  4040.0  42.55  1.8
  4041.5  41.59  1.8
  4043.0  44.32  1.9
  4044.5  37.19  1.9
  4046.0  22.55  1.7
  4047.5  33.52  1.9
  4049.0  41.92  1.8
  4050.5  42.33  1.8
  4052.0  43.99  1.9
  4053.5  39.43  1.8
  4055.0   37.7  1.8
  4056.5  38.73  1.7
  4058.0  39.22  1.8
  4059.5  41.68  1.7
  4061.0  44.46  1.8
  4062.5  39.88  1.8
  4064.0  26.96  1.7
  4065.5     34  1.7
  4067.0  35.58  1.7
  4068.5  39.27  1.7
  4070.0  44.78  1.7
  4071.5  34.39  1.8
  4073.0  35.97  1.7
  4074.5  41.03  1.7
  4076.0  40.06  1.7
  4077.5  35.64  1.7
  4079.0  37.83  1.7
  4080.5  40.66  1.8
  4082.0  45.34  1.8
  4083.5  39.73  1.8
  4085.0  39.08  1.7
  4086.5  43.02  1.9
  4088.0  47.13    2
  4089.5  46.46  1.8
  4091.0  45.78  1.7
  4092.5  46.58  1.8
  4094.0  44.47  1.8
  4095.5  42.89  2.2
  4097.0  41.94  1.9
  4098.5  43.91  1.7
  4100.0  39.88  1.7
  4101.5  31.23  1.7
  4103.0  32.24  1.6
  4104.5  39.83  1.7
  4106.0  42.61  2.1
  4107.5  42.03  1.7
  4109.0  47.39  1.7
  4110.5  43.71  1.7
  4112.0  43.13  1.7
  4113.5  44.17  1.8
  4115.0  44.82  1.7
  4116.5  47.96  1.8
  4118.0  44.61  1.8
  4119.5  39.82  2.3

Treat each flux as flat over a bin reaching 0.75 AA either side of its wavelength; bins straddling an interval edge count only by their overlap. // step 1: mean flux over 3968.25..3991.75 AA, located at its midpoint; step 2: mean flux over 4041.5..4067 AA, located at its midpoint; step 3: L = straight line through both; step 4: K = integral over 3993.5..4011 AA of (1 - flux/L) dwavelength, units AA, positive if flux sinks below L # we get -4.17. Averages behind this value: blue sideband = 28.4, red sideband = 38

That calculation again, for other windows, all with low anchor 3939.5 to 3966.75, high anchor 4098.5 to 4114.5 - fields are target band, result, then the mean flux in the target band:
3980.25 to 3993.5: -3.57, 36.4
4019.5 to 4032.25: -3.25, 41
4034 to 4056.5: -3.28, 39.6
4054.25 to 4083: -1.25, 38.6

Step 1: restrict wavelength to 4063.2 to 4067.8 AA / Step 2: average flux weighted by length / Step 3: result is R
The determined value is 32.3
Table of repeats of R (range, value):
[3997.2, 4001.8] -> 37.6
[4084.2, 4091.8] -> 44.3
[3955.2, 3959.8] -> 29.7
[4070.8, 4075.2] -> 37.1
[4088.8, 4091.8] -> 46.1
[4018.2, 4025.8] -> 40.5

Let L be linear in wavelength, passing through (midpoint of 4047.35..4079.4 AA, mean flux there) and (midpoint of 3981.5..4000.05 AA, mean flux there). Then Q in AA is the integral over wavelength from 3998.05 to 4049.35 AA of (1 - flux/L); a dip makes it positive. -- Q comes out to -2.3 AA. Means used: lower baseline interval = 37.4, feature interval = 39.7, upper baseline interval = 38.7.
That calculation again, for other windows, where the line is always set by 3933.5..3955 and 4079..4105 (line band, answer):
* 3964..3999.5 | -2.55 AA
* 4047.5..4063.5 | -1.58 AA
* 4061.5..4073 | 0.54 AA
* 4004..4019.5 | -4.61 AA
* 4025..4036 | -2.08 AA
